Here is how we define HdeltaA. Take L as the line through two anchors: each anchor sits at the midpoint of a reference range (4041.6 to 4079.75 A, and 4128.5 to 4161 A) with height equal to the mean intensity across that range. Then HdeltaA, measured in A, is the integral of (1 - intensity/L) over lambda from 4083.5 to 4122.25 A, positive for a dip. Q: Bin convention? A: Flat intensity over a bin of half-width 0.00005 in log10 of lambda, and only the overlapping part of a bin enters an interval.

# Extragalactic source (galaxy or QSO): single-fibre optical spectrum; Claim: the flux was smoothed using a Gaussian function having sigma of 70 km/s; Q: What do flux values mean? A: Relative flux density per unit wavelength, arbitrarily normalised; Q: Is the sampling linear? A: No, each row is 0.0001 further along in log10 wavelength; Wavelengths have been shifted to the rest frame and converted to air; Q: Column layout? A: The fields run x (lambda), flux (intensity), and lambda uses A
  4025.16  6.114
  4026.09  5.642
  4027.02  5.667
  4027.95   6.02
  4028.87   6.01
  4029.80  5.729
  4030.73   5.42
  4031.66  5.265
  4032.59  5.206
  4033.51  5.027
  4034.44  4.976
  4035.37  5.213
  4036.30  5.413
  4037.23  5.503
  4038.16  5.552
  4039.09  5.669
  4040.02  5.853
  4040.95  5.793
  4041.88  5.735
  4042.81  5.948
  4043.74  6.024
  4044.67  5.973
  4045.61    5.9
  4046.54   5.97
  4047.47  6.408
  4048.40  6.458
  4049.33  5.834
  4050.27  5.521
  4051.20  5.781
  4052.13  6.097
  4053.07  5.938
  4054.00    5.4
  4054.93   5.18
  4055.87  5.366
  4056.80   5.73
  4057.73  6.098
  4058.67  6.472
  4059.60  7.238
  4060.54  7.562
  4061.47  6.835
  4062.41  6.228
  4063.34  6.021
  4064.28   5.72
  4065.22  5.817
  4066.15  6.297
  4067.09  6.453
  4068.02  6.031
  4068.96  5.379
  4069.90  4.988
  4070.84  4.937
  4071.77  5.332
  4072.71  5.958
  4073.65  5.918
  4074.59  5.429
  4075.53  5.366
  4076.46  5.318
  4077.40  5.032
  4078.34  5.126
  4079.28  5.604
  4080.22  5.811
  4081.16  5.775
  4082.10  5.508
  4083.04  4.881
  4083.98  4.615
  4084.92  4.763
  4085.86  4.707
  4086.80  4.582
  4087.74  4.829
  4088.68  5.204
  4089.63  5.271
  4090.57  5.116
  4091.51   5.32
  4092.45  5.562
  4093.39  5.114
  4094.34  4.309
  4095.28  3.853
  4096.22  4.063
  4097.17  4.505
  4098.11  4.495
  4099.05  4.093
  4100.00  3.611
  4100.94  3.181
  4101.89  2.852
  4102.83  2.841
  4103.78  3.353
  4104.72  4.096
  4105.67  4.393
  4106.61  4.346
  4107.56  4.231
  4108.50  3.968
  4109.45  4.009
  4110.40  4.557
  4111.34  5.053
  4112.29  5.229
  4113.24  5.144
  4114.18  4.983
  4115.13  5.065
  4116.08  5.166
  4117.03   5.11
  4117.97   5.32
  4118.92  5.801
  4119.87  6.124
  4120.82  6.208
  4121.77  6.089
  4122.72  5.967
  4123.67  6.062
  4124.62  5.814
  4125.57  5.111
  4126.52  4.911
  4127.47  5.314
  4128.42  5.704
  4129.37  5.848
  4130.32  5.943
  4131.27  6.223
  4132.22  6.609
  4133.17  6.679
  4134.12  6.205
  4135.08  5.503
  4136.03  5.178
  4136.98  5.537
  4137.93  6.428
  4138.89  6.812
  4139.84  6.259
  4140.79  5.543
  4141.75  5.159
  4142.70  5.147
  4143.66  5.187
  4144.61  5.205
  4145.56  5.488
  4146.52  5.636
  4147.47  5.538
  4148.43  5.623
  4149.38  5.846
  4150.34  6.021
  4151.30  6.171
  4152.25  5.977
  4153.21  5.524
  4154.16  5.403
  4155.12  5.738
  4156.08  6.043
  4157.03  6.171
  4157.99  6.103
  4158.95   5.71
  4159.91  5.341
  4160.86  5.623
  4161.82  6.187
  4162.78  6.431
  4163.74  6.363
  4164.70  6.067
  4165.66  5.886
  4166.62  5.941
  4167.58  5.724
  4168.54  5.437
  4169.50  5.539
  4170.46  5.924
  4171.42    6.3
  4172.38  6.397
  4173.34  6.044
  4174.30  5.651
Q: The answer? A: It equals 7.8 A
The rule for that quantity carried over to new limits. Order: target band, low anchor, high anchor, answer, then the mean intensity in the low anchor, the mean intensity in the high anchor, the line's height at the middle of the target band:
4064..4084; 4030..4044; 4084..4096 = -1.88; 5.5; 4.86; 5.05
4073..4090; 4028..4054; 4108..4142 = 1.30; 5.71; 5.58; 5.65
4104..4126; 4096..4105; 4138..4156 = -3.90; 3.69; 5.7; 4.32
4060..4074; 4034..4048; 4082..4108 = -2.40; 5.73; 4.4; 5.09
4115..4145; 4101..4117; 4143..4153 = -4.25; 4.32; 5.65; 5.04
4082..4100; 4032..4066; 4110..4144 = 3.19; 5.88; 5.64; 5.75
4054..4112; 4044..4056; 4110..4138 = 6.72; 5.85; 5.62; 5.75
